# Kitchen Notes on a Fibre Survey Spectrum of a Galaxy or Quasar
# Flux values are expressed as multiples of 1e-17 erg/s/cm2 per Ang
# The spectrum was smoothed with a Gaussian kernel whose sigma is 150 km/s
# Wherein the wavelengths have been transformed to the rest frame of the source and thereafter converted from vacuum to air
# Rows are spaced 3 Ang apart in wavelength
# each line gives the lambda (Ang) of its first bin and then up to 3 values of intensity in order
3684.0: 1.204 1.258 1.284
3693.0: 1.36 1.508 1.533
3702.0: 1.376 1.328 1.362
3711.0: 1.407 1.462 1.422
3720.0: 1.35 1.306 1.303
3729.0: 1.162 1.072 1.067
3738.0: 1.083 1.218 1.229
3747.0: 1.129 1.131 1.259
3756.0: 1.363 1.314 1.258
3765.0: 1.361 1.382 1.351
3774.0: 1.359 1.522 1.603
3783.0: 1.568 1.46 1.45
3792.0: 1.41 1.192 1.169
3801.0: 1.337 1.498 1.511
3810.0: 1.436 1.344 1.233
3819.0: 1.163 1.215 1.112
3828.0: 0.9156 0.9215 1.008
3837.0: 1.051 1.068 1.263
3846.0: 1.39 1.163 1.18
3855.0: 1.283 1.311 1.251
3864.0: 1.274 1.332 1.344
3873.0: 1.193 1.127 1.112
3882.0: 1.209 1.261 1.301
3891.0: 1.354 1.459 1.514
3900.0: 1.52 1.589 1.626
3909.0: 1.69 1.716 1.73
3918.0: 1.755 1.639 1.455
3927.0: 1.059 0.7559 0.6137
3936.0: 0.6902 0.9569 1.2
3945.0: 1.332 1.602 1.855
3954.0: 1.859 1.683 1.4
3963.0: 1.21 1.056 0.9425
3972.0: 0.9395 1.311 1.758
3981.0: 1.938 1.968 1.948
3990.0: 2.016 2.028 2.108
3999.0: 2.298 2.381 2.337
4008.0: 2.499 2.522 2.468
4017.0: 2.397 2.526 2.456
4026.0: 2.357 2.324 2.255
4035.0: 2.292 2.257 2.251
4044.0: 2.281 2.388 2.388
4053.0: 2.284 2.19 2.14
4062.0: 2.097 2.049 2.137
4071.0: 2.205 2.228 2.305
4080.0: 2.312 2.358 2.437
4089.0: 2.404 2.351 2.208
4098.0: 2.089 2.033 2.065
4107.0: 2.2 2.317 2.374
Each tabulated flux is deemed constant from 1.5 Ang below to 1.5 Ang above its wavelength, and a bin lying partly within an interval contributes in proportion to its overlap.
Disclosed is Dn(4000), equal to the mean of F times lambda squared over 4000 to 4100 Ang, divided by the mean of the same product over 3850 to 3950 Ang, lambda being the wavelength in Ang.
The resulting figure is 1.9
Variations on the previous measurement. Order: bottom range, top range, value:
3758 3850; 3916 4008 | 1.31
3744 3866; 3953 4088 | 1.82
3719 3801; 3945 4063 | 1.76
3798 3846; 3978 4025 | 2.04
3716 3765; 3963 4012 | 1.71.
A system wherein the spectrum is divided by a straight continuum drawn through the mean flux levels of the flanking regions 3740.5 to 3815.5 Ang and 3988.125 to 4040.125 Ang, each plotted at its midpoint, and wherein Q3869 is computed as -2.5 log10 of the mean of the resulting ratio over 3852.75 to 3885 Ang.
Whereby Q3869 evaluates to 0.36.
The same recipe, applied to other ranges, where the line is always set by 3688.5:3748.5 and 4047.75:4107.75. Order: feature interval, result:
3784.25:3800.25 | 0.11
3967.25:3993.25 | 0.21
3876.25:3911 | 0.23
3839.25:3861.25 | 0.30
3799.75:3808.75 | 0.05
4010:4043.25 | -0.13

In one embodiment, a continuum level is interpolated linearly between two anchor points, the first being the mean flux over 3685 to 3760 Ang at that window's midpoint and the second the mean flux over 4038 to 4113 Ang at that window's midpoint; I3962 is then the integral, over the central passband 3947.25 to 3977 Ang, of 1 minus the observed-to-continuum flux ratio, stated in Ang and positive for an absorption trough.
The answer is 8.4 Ang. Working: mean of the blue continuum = 1.29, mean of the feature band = 1.39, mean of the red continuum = 2.24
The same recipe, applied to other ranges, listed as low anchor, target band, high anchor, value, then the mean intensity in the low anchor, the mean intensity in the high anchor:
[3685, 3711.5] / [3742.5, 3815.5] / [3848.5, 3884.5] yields -2.9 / 1.38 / 1.23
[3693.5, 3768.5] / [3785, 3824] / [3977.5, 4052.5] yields 5.3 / 1.3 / 2.26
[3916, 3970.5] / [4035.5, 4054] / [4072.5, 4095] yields -2.4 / 1.29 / 2.33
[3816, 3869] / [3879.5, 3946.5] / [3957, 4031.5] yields 8.4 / 1.17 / 1.96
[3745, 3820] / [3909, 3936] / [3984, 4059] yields 8.1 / 1.35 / 2.29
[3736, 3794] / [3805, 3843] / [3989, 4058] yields 9.3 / 1.34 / 2.32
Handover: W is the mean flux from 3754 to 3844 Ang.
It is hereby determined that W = 1.29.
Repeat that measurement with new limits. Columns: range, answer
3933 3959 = 1.35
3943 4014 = 1.79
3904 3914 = 1.68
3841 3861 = 1.26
